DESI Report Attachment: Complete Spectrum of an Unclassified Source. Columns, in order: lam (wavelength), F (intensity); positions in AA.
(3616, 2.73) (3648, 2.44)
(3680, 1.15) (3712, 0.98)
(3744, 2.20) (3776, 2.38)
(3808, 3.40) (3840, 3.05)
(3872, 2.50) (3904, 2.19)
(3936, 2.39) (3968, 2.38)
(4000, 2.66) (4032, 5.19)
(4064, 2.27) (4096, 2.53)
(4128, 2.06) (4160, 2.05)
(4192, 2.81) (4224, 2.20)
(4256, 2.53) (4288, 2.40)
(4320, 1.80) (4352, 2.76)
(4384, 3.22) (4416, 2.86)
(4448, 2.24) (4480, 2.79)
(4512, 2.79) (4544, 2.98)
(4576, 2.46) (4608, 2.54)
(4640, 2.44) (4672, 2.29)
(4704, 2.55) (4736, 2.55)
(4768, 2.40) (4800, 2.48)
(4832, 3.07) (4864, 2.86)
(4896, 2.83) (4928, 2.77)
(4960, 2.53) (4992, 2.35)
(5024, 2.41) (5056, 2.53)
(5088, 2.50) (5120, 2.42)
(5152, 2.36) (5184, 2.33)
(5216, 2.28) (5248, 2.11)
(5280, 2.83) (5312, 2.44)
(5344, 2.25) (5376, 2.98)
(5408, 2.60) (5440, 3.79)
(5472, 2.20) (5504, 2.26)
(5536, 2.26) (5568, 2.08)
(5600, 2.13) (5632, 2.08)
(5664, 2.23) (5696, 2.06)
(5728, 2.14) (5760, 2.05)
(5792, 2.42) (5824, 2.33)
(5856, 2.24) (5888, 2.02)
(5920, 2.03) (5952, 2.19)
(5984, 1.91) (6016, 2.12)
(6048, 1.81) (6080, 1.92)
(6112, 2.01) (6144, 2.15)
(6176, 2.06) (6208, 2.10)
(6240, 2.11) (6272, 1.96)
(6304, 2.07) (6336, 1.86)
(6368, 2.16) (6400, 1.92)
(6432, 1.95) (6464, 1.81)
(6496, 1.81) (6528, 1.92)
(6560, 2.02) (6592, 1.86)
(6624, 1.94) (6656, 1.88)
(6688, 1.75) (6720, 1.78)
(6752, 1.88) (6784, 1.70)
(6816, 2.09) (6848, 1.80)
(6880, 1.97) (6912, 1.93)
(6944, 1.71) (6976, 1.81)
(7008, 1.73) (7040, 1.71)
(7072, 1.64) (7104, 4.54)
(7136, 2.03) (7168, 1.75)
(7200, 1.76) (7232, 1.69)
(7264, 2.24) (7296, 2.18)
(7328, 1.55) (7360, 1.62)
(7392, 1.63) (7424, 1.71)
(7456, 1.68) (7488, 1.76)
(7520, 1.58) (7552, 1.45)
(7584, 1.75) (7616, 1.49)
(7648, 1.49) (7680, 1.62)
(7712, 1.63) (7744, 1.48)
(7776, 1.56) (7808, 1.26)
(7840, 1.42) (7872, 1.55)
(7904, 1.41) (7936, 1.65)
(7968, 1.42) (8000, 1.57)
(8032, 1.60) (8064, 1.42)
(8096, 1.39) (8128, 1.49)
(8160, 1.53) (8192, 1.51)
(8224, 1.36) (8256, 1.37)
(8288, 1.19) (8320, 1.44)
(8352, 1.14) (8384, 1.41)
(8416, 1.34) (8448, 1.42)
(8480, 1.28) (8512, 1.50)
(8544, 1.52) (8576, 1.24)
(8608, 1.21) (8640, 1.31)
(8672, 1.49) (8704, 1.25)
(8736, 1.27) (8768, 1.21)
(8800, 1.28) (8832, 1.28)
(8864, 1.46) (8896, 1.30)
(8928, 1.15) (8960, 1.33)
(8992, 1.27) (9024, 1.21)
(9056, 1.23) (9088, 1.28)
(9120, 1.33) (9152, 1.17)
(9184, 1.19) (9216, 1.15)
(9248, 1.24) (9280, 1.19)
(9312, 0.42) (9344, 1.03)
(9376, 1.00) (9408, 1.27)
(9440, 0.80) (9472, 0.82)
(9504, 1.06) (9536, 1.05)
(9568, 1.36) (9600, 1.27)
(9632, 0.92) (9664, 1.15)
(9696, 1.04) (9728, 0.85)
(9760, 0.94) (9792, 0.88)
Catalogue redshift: 0.08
